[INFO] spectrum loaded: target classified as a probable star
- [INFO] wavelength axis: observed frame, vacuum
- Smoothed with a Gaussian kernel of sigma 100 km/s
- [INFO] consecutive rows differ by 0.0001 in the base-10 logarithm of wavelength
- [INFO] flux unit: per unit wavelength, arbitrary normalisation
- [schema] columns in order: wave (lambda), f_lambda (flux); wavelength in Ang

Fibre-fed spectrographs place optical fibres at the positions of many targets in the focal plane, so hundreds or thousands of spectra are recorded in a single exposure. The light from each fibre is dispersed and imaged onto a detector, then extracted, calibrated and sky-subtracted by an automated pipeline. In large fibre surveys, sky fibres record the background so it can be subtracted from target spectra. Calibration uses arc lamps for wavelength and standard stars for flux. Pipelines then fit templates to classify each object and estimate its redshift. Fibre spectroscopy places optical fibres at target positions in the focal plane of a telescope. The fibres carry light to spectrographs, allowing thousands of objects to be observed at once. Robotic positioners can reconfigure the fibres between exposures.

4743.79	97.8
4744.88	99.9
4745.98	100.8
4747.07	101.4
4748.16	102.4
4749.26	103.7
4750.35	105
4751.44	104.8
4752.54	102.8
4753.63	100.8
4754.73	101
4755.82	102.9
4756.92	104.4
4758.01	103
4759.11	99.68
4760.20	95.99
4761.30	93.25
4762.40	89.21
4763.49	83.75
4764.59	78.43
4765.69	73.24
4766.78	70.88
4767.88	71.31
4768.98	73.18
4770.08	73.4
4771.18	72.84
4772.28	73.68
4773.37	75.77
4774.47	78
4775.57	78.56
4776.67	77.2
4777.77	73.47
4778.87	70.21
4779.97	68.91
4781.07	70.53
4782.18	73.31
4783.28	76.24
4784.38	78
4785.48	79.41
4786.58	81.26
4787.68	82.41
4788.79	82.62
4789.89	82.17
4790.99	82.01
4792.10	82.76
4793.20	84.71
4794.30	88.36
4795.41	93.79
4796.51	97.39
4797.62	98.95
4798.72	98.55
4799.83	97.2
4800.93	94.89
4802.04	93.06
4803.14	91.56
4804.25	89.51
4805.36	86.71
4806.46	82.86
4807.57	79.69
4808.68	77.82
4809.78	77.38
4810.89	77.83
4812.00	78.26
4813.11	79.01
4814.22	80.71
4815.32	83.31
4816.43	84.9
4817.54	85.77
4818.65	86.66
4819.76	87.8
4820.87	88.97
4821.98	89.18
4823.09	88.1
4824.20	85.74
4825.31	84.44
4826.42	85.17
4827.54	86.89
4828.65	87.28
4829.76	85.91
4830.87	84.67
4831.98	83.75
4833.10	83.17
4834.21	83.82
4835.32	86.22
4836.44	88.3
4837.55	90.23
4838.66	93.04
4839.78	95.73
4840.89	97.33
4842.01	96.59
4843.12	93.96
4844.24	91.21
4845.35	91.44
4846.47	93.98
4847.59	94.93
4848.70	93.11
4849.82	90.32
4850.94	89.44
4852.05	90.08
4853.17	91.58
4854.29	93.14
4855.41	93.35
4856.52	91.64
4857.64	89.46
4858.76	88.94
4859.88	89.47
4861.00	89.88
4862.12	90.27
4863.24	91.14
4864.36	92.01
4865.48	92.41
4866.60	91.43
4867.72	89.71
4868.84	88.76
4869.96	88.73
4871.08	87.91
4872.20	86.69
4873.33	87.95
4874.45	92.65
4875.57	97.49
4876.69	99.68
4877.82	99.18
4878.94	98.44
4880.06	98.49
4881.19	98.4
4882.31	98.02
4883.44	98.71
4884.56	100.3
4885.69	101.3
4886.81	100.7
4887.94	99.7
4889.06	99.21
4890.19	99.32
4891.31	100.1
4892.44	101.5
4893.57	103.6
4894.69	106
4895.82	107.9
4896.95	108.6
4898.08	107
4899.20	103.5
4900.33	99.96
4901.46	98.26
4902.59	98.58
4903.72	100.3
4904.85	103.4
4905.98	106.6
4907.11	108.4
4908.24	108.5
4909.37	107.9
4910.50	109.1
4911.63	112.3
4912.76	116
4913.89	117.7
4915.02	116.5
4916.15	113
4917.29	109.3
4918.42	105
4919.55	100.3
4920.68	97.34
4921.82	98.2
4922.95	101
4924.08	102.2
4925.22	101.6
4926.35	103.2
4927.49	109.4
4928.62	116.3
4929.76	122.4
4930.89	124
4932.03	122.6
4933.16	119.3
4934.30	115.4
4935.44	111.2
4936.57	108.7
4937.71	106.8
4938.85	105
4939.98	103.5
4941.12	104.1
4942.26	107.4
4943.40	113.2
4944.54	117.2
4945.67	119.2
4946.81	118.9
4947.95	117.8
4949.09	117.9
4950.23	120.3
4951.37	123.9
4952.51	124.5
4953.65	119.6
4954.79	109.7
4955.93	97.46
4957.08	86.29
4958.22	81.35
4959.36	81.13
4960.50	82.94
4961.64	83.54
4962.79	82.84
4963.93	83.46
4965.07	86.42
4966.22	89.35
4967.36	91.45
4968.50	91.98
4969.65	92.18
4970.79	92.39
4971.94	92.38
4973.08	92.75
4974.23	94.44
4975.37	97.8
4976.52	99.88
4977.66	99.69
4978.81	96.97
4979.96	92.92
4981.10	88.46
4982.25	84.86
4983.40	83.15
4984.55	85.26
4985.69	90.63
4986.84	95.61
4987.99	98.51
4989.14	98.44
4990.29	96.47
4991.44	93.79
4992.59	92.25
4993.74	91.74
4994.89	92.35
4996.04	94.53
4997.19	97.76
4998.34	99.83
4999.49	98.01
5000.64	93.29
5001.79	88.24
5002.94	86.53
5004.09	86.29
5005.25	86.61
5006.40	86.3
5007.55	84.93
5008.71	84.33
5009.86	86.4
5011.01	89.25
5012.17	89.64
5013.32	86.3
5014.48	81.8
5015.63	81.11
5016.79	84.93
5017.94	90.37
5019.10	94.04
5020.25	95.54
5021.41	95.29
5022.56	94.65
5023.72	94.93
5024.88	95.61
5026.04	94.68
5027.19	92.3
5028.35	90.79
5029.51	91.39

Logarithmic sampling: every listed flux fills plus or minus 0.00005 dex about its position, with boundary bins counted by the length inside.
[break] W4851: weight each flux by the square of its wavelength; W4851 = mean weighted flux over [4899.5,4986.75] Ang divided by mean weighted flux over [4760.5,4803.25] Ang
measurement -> 1.3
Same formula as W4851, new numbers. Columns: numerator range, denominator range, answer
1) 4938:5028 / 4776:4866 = 1.17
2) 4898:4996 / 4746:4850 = 1.25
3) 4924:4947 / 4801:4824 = 1.39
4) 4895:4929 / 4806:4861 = 1.25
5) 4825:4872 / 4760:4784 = 1.21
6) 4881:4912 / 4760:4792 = 1.39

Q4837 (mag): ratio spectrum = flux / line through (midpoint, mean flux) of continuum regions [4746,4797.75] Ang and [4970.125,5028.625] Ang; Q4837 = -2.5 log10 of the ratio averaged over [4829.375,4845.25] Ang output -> -0.03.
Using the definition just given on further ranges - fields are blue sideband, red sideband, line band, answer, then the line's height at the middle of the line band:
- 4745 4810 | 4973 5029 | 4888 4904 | -0.15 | 89.3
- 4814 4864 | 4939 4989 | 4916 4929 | -0.10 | 95.4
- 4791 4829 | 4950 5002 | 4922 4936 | -0.21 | 92.3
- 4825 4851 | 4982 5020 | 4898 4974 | -0.17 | 90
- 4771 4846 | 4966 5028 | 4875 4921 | -0.18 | 88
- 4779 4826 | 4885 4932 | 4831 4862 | 0.03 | 93.5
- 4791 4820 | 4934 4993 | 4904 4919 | -0.16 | 95.1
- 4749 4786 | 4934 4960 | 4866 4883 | 0.06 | 99.1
